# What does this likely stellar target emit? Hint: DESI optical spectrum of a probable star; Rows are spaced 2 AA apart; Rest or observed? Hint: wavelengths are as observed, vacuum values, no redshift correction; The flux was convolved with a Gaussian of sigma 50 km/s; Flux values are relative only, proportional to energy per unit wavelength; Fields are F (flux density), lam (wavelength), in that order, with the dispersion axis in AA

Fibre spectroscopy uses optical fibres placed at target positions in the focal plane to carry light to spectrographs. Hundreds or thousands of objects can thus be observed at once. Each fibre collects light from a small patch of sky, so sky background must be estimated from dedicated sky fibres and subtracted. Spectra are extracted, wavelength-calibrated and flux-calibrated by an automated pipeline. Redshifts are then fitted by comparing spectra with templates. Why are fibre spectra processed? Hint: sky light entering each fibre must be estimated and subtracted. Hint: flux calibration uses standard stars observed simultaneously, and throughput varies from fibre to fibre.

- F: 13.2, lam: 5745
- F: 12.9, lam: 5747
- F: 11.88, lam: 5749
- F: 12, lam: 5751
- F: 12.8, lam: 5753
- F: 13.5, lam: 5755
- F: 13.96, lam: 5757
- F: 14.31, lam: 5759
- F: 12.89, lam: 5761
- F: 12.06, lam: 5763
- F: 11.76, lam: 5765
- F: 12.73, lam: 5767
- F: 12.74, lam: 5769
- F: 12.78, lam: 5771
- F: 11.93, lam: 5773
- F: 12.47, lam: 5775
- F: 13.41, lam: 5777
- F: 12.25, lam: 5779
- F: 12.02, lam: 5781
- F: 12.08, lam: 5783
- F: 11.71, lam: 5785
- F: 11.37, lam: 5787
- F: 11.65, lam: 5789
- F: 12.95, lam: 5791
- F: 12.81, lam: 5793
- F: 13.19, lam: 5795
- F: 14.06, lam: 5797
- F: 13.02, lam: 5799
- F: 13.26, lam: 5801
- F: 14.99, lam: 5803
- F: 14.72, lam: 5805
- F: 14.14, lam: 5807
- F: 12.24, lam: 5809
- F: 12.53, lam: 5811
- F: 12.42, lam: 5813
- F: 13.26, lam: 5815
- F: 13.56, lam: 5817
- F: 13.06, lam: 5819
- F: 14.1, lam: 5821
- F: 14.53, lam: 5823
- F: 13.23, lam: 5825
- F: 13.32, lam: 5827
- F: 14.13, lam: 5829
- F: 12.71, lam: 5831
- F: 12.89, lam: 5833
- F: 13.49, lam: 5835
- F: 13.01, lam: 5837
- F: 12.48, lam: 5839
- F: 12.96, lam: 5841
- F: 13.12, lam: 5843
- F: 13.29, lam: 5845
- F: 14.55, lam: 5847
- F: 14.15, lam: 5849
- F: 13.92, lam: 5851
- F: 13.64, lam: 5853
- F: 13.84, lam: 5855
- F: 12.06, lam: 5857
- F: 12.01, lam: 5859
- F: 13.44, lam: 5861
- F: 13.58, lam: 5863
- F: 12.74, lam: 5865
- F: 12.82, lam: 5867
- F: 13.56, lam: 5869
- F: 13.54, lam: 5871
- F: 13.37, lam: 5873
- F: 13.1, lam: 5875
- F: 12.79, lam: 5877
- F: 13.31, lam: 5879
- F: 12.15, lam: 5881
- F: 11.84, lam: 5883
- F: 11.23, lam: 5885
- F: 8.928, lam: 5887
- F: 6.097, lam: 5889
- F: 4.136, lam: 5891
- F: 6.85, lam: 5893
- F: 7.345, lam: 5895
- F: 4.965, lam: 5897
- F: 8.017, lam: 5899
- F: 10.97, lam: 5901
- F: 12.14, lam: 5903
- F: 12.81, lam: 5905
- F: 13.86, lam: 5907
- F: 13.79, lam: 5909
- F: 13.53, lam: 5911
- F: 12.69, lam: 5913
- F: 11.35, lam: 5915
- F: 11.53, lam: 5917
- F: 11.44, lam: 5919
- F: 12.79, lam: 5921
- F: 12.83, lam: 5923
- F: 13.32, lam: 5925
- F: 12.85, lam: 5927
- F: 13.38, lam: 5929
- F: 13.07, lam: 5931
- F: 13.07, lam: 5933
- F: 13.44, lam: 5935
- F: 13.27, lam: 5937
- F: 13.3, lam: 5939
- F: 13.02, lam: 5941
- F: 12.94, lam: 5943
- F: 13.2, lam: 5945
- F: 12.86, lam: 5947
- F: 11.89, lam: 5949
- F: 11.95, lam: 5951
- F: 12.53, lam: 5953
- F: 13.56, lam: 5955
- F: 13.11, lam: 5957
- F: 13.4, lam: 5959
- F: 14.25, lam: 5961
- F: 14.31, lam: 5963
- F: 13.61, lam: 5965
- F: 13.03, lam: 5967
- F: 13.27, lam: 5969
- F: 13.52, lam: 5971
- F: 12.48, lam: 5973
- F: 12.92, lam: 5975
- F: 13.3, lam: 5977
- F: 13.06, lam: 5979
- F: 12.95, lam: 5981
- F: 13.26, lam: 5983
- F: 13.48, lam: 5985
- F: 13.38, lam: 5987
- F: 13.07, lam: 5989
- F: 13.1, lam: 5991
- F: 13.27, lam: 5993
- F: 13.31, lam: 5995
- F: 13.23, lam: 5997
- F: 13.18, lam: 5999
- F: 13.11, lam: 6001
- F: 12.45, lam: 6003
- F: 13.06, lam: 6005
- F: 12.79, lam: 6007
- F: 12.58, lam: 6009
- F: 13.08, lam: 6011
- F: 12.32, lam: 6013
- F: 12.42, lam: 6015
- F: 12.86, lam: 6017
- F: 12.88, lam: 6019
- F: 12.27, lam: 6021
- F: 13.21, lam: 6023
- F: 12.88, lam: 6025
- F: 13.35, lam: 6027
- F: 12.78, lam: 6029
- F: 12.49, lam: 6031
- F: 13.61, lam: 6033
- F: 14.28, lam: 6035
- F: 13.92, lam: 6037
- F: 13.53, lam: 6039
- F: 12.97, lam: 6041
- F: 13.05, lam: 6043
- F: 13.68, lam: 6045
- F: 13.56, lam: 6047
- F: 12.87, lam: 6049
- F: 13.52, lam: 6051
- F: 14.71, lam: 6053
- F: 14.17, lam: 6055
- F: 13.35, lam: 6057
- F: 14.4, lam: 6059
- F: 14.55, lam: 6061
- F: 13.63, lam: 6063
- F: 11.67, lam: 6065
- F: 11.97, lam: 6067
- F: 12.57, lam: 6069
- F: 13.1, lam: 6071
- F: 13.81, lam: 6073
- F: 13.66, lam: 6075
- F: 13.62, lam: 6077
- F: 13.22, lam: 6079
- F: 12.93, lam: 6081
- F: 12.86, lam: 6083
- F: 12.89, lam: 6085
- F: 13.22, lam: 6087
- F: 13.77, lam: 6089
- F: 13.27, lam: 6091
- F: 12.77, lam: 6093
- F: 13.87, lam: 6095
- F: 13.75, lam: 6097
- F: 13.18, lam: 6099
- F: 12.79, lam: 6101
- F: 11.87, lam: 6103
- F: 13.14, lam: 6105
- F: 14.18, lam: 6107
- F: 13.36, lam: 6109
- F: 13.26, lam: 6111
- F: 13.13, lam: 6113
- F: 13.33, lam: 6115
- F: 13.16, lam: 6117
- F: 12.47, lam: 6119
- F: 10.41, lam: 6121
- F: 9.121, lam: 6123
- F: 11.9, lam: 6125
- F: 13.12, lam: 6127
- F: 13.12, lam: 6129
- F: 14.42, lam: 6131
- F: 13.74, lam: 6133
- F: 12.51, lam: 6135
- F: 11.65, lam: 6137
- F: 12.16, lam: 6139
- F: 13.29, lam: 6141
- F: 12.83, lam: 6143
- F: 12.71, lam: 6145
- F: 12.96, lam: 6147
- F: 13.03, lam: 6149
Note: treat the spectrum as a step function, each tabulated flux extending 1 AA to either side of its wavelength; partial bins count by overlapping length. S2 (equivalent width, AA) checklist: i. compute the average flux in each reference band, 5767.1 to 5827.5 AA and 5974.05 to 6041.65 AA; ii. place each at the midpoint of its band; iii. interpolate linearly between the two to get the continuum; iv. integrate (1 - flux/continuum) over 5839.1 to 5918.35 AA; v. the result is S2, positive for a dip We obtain 7.4 AA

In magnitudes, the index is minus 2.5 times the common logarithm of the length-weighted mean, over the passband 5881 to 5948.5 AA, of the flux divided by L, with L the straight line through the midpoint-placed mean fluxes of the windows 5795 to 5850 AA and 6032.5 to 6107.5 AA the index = 0.173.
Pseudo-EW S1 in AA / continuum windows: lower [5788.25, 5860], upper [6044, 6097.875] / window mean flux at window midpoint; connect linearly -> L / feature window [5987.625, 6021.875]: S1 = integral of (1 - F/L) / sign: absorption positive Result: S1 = 1.2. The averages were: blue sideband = 13.3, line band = 12.9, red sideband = 13.4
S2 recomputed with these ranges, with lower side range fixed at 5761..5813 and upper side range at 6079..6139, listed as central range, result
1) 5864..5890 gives 1.7 AA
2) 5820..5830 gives -0.9 AA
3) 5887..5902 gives 6.7 AA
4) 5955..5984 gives -1.2 AA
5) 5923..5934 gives -0.3 AA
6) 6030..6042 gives -0.6 AA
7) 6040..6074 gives -1.4 AA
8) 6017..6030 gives -0.1 AA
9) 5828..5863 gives -1.4 AA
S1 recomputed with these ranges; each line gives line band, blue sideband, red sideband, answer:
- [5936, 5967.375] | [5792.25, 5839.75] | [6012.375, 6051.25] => 0.2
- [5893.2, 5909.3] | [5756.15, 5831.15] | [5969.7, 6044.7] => 3.6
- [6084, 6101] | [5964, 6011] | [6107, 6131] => -0.9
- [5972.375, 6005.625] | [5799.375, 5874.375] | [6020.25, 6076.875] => 0.6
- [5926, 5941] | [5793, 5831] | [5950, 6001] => 0.1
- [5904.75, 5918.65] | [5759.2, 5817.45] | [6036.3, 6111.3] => 0.3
